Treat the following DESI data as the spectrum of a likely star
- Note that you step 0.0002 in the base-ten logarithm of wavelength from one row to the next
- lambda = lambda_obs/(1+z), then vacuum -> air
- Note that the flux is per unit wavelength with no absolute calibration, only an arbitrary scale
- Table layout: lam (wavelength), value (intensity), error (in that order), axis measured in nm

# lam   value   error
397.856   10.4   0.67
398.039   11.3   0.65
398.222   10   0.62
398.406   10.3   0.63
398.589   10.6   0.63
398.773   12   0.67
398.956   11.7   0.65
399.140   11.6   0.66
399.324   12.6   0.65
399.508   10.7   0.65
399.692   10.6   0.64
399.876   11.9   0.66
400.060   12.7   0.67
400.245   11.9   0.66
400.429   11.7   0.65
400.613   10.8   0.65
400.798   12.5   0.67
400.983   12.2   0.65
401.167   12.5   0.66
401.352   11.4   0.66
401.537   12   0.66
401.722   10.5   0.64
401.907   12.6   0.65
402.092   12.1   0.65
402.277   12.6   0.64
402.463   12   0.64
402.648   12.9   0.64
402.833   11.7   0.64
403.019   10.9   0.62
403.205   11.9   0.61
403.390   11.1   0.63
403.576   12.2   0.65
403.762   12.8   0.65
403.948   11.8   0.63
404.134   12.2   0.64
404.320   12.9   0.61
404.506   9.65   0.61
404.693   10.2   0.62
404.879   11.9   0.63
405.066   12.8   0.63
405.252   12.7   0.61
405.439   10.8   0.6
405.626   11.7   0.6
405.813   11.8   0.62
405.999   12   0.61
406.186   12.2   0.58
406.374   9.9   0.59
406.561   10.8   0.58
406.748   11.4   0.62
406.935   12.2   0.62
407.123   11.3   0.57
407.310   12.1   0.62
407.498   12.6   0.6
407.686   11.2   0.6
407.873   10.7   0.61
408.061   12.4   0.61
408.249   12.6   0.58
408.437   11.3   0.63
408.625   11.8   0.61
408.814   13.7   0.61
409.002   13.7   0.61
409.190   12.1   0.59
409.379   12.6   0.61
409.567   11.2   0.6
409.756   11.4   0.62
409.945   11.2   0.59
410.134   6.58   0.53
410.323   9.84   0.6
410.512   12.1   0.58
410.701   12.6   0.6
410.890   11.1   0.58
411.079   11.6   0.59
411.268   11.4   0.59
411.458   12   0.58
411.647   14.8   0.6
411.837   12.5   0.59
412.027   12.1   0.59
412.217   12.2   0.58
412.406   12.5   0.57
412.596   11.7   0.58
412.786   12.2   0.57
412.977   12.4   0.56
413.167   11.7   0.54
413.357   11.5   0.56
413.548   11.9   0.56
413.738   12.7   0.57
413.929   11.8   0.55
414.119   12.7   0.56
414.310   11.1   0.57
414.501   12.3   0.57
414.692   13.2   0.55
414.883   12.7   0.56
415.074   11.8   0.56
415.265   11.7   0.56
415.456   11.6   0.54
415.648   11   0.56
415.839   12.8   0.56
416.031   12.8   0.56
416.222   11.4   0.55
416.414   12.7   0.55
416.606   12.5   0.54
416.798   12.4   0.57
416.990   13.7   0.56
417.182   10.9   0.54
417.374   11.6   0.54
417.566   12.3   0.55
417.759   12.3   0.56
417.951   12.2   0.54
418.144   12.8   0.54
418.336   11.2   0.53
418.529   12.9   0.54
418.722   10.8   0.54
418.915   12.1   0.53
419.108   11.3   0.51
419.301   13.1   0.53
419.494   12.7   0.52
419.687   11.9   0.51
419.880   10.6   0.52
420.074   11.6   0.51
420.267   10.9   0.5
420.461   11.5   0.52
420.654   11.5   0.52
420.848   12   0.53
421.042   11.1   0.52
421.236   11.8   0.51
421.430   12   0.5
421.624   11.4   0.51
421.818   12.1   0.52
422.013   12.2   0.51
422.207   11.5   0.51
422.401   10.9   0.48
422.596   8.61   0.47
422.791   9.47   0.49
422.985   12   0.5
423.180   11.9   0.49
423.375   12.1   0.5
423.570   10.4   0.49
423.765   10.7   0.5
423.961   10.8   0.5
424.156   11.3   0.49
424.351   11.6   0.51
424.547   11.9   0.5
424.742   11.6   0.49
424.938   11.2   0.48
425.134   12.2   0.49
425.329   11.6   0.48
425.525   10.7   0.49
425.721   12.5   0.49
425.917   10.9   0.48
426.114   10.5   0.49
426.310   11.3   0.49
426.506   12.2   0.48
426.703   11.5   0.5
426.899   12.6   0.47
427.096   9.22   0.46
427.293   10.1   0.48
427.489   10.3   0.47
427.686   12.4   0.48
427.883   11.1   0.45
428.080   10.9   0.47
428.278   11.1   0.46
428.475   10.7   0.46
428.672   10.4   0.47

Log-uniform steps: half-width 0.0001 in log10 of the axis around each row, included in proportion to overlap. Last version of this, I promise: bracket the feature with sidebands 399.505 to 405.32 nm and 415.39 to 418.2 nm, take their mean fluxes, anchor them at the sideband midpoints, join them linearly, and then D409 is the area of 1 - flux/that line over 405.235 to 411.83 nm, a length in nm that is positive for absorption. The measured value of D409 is 0.16 nm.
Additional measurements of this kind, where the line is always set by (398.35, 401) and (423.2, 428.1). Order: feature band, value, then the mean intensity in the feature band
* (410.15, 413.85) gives -0.157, 11.9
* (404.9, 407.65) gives -0.052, 11.7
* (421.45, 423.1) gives 0.036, 11.1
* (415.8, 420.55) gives -0.276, 12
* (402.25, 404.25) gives -0.079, 12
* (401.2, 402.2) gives -0.019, 11.8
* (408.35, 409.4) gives -0.097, 12.5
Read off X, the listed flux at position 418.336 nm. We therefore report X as 11.2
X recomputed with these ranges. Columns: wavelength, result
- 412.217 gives 12.2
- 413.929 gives 11.8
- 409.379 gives 12.6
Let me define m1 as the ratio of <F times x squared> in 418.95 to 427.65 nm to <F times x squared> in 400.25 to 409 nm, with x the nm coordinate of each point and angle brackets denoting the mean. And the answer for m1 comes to 1.1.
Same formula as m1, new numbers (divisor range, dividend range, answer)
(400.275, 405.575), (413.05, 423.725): 1.08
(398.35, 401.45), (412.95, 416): 1.11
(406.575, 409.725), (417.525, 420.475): 1.04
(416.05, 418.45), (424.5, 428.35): 0.97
